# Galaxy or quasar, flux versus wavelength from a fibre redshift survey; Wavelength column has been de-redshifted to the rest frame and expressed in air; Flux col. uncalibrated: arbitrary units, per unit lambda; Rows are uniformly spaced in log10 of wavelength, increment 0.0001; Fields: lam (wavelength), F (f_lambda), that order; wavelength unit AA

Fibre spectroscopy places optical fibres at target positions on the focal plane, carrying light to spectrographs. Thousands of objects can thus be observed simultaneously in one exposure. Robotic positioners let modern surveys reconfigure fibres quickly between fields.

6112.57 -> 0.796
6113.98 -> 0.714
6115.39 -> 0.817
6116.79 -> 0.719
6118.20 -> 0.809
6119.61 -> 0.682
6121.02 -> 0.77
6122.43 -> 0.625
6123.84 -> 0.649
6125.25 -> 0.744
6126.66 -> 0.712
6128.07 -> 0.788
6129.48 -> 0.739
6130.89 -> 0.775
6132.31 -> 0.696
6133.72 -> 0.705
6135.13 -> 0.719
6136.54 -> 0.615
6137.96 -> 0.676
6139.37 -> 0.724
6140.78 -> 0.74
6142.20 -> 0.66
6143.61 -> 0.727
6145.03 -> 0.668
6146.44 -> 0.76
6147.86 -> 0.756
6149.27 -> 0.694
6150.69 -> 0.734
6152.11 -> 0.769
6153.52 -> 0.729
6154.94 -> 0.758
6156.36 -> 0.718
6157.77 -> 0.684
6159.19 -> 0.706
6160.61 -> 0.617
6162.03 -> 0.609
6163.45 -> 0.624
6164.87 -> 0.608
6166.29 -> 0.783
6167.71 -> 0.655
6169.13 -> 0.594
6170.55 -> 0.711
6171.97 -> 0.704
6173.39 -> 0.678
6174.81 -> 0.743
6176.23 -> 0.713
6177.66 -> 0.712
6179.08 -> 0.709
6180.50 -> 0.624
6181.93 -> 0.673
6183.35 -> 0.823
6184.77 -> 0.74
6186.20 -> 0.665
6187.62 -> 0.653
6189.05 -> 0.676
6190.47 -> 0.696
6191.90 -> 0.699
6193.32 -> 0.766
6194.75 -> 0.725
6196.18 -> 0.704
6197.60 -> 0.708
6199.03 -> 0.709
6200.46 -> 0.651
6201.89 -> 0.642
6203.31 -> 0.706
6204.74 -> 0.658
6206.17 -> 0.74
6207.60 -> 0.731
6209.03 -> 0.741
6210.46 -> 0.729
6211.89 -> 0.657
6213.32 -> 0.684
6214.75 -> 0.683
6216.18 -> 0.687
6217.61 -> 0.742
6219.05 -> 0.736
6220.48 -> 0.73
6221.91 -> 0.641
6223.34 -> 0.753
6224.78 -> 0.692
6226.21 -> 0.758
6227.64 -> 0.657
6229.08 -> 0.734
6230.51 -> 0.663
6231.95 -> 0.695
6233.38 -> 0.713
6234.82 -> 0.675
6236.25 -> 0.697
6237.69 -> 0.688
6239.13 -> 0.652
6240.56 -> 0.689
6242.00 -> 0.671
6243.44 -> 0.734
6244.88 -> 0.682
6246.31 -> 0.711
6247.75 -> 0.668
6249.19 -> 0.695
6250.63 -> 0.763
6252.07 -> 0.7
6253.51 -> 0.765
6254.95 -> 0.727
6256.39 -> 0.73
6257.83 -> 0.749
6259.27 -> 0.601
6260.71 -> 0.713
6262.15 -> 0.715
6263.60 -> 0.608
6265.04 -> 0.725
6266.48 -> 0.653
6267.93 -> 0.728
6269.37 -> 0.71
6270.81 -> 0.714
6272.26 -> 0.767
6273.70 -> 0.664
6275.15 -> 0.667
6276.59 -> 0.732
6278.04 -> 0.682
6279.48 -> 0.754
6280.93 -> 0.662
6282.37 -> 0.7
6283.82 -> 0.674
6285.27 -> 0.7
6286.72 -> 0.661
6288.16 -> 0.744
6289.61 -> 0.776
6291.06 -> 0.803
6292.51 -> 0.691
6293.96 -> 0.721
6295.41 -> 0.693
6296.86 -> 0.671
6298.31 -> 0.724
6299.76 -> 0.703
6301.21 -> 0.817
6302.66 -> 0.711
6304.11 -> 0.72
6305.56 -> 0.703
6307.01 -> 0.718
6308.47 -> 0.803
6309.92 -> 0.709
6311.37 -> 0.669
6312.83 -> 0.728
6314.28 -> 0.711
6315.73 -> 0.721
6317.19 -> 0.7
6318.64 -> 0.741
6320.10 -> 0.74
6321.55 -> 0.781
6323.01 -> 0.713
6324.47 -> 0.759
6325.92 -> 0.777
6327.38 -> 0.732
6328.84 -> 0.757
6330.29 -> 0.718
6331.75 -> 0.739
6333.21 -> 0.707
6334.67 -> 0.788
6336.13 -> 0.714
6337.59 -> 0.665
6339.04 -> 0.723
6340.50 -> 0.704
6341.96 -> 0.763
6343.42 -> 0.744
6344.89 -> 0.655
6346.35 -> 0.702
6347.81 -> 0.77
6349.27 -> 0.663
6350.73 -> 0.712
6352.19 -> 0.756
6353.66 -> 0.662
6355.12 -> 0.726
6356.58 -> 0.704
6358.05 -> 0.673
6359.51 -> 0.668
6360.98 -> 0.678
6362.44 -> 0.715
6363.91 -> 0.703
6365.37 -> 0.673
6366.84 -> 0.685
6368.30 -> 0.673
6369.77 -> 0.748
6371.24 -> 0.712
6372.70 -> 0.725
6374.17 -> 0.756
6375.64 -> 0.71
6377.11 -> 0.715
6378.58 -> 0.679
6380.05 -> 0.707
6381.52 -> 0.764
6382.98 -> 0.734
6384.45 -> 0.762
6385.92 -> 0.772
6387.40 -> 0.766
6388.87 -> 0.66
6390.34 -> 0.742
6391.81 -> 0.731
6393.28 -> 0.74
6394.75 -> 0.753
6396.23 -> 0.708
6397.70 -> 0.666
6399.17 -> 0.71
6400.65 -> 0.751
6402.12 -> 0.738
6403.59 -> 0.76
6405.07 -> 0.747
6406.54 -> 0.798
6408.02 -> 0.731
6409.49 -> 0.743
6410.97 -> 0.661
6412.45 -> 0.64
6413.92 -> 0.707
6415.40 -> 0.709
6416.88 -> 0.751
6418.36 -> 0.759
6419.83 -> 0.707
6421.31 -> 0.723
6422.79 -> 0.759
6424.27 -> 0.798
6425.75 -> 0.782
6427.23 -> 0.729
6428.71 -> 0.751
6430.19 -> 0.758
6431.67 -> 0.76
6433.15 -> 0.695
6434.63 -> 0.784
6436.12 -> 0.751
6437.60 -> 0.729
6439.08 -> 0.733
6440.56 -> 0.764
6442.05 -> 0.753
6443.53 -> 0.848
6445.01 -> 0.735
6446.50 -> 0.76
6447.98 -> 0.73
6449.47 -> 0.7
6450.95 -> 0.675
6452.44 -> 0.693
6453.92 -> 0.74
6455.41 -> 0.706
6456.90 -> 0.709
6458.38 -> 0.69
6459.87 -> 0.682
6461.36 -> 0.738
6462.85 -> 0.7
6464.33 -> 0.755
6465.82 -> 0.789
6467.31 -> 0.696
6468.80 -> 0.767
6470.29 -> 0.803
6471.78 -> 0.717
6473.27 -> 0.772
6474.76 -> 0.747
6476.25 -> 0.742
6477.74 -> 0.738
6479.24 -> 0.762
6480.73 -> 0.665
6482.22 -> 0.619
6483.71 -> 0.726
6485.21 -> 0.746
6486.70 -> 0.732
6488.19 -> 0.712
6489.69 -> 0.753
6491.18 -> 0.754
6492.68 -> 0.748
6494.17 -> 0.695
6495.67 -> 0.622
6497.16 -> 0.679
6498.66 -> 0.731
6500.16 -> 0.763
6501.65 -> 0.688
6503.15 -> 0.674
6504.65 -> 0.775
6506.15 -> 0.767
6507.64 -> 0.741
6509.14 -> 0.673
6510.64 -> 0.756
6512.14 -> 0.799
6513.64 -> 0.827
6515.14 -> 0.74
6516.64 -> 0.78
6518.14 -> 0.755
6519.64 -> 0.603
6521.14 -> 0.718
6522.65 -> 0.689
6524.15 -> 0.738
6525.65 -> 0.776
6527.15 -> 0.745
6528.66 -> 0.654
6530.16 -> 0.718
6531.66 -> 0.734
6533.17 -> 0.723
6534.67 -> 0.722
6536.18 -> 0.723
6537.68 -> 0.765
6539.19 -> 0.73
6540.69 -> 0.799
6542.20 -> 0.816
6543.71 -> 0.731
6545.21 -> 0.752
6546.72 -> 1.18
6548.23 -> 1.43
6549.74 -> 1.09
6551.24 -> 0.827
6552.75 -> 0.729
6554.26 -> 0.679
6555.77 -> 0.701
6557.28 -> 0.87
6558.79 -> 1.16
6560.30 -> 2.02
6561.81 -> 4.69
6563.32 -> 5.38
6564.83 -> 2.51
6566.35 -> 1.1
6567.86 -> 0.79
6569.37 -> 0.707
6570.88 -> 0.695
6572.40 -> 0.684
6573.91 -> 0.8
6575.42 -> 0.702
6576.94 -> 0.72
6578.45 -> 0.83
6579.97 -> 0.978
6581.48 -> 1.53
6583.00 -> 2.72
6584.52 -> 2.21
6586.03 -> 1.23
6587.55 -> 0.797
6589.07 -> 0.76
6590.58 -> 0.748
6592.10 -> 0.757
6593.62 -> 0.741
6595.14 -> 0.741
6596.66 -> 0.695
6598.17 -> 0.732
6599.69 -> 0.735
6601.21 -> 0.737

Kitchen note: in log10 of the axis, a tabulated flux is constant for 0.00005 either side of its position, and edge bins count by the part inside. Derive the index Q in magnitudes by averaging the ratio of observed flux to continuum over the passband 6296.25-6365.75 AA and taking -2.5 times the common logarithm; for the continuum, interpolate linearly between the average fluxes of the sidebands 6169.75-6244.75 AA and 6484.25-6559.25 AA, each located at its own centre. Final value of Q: 0.01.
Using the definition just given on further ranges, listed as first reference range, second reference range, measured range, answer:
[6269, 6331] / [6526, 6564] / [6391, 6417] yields 0.27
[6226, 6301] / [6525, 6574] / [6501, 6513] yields 0.44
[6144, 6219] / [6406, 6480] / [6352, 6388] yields 0.02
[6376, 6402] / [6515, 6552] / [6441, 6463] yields 0.05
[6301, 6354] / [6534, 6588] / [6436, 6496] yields 0.40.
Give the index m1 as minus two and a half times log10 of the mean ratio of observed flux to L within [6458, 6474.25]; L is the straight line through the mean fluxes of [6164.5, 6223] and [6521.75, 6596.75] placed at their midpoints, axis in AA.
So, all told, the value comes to 0.35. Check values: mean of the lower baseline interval 0.699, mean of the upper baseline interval 1.12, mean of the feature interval 0.738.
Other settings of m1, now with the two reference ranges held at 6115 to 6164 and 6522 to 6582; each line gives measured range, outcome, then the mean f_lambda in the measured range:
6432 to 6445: 0.308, 0.756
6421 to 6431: 0.291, 0.758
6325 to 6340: 0.224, 0.732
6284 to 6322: 0.201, 0.724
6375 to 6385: 0.291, 0.724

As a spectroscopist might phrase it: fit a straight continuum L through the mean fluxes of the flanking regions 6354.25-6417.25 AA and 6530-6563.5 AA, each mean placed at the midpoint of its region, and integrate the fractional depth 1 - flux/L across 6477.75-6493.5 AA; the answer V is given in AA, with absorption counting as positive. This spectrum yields 4.6 AA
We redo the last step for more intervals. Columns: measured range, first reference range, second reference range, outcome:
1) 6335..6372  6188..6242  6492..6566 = 5.9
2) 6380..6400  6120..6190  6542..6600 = 5.4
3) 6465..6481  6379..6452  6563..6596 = 2.8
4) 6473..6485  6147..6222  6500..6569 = 3.3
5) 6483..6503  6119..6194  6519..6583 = 6.4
